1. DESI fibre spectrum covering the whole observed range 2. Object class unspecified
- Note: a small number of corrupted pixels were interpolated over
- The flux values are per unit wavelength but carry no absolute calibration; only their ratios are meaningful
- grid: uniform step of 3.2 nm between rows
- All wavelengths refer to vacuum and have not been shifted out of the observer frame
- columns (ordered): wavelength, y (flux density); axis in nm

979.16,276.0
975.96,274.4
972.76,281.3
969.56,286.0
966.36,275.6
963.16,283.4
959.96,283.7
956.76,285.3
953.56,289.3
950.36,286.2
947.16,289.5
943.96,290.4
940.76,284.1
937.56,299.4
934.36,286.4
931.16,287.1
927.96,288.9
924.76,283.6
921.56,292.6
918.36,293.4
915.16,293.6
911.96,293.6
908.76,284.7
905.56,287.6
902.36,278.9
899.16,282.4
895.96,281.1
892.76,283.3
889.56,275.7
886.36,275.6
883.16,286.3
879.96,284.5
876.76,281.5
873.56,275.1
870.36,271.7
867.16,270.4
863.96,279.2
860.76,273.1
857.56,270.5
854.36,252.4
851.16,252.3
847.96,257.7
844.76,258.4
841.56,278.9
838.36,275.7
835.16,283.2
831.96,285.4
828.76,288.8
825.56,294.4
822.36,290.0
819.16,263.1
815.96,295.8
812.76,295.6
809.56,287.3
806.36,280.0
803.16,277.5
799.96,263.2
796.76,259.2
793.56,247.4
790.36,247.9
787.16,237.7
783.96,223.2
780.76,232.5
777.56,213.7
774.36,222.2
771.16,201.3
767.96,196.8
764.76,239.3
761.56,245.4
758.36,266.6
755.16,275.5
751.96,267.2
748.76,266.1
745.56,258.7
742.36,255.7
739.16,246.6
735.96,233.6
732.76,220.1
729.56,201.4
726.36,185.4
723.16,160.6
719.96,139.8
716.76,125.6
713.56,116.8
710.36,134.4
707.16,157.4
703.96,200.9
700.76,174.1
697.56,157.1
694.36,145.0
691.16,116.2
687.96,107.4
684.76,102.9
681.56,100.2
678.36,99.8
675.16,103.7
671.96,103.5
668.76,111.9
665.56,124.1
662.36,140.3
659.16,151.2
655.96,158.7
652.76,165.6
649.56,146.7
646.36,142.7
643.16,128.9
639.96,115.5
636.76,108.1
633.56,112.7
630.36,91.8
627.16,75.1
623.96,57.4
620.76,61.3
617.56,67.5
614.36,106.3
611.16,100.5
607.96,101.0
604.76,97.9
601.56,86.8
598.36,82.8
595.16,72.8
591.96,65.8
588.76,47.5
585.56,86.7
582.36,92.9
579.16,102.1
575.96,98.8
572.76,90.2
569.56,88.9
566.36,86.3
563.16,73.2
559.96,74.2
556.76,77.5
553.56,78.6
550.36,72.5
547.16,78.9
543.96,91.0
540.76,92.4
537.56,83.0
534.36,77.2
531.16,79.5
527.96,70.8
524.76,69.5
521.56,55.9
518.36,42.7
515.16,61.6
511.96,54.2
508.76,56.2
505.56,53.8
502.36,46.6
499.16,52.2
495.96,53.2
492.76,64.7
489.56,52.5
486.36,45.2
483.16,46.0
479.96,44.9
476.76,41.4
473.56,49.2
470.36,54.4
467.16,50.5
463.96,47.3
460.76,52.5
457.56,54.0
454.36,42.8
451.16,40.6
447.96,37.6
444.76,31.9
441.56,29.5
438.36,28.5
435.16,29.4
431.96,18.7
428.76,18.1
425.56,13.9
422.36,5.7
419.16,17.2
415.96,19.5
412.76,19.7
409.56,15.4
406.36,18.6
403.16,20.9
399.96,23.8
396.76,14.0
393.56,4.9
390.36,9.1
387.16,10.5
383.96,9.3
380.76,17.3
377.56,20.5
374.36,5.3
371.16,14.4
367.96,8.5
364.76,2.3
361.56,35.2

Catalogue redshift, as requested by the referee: 0.00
